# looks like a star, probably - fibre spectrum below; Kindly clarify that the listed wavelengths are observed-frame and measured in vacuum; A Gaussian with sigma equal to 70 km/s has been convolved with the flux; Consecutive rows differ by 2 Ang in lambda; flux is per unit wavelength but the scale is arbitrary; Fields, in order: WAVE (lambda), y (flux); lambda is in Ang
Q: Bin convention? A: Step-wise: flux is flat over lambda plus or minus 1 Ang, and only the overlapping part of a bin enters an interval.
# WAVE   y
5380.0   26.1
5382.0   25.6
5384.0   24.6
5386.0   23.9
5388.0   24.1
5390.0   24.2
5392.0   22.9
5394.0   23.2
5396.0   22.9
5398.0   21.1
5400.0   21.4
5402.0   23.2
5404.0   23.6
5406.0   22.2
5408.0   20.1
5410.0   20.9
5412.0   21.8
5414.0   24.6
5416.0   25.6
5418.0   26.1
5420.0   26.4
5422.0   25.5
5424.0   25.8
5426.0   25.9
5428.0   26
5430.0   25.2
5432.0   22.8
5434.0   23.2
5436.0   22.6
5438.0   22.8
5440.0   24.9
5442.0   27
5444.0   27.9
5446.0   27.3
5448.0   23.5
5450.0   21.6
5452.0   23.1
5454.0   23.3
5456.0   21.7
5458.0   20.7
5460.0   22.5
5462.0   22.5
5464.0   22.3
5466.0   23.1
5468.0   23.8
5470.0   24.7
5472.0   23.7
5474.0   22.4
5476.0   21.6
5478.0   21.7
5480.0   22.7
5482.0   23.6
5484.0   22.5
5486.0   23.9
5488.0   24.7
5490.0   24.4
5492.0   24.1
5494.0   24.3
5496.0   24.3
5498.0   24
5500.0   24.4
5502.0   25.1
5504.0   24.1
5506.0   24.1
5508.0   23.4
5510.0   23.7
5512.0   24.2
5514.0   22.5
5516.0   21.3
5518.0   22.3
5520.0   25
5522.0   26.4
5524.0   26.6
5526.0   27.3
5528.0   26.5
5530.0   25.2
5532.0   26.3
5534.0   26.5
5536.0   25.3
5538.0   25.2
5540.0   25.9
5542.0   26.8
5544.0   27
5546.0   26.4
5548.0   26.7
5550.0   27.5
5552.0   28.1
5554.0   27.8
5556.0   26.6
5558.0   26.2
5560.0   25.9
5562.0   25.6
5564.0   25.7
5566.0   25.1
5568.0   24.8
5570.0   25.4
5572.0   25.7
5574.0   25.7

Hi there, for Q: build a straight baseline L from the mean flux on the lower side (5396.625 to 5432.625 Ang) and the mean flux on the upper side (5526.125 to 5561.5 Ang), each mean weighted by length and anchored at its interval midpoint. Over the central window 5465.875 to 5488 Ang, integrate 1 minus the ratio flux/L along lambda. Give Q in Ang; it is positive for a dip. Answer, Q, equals 1.7 Ang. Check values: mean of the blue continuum 23.8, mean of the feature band 23.1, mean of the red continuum 26.5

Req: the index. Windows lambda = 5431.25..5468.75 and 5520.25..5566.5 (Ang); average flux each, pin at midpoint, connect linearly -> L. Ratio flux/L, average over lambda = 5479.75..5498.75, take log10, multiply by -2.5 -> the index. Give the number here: 0.04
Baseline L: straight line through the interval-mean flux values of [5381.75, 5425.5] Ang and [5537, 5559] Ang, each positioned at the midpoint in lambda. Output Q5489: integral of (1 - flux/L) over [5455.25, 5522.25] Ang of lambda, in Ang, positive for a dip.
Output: 5.5 Ang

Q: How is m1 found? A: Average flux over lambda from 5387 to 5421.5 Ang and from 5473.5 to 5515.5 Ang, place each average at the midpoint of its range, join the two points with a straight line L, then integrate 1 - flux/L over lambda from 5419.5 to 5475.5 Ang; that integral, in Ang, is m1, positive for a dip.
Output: -1.4 Ang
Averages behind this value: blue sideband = 23.2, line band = 24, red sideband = 23.6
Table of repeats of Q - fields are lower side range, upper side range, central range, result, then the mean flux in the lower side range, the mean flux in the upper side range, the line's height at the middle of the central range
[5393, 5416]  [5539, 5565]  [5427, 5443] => -0.7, 22.4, 26.6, 23.3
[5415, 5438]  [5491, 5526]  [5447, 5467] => 1.8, 24.9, 24.2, 24.6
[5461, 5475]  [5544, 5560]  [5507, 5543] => 1.1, 23.2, 27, 25.8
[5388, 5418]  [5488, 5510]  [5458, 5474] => 0.5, 22.9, 24.2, 23.7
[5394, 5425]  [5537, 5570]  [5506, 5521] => 1.3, 23.4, 26.3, 25.5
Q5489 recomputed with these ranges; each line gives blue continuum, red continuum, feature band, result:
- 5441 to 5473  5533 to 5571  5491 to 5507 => 0.32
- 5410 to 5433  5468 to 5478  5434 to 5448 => -0.55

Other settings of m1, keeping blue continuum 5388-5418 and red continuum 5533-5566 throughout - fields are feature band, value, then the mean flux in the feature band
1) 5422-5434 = -0.79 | 25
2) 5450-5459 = 0.73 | 22.1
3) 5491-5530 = 1.60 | 24.4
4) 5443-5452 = -0.35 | 24.9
